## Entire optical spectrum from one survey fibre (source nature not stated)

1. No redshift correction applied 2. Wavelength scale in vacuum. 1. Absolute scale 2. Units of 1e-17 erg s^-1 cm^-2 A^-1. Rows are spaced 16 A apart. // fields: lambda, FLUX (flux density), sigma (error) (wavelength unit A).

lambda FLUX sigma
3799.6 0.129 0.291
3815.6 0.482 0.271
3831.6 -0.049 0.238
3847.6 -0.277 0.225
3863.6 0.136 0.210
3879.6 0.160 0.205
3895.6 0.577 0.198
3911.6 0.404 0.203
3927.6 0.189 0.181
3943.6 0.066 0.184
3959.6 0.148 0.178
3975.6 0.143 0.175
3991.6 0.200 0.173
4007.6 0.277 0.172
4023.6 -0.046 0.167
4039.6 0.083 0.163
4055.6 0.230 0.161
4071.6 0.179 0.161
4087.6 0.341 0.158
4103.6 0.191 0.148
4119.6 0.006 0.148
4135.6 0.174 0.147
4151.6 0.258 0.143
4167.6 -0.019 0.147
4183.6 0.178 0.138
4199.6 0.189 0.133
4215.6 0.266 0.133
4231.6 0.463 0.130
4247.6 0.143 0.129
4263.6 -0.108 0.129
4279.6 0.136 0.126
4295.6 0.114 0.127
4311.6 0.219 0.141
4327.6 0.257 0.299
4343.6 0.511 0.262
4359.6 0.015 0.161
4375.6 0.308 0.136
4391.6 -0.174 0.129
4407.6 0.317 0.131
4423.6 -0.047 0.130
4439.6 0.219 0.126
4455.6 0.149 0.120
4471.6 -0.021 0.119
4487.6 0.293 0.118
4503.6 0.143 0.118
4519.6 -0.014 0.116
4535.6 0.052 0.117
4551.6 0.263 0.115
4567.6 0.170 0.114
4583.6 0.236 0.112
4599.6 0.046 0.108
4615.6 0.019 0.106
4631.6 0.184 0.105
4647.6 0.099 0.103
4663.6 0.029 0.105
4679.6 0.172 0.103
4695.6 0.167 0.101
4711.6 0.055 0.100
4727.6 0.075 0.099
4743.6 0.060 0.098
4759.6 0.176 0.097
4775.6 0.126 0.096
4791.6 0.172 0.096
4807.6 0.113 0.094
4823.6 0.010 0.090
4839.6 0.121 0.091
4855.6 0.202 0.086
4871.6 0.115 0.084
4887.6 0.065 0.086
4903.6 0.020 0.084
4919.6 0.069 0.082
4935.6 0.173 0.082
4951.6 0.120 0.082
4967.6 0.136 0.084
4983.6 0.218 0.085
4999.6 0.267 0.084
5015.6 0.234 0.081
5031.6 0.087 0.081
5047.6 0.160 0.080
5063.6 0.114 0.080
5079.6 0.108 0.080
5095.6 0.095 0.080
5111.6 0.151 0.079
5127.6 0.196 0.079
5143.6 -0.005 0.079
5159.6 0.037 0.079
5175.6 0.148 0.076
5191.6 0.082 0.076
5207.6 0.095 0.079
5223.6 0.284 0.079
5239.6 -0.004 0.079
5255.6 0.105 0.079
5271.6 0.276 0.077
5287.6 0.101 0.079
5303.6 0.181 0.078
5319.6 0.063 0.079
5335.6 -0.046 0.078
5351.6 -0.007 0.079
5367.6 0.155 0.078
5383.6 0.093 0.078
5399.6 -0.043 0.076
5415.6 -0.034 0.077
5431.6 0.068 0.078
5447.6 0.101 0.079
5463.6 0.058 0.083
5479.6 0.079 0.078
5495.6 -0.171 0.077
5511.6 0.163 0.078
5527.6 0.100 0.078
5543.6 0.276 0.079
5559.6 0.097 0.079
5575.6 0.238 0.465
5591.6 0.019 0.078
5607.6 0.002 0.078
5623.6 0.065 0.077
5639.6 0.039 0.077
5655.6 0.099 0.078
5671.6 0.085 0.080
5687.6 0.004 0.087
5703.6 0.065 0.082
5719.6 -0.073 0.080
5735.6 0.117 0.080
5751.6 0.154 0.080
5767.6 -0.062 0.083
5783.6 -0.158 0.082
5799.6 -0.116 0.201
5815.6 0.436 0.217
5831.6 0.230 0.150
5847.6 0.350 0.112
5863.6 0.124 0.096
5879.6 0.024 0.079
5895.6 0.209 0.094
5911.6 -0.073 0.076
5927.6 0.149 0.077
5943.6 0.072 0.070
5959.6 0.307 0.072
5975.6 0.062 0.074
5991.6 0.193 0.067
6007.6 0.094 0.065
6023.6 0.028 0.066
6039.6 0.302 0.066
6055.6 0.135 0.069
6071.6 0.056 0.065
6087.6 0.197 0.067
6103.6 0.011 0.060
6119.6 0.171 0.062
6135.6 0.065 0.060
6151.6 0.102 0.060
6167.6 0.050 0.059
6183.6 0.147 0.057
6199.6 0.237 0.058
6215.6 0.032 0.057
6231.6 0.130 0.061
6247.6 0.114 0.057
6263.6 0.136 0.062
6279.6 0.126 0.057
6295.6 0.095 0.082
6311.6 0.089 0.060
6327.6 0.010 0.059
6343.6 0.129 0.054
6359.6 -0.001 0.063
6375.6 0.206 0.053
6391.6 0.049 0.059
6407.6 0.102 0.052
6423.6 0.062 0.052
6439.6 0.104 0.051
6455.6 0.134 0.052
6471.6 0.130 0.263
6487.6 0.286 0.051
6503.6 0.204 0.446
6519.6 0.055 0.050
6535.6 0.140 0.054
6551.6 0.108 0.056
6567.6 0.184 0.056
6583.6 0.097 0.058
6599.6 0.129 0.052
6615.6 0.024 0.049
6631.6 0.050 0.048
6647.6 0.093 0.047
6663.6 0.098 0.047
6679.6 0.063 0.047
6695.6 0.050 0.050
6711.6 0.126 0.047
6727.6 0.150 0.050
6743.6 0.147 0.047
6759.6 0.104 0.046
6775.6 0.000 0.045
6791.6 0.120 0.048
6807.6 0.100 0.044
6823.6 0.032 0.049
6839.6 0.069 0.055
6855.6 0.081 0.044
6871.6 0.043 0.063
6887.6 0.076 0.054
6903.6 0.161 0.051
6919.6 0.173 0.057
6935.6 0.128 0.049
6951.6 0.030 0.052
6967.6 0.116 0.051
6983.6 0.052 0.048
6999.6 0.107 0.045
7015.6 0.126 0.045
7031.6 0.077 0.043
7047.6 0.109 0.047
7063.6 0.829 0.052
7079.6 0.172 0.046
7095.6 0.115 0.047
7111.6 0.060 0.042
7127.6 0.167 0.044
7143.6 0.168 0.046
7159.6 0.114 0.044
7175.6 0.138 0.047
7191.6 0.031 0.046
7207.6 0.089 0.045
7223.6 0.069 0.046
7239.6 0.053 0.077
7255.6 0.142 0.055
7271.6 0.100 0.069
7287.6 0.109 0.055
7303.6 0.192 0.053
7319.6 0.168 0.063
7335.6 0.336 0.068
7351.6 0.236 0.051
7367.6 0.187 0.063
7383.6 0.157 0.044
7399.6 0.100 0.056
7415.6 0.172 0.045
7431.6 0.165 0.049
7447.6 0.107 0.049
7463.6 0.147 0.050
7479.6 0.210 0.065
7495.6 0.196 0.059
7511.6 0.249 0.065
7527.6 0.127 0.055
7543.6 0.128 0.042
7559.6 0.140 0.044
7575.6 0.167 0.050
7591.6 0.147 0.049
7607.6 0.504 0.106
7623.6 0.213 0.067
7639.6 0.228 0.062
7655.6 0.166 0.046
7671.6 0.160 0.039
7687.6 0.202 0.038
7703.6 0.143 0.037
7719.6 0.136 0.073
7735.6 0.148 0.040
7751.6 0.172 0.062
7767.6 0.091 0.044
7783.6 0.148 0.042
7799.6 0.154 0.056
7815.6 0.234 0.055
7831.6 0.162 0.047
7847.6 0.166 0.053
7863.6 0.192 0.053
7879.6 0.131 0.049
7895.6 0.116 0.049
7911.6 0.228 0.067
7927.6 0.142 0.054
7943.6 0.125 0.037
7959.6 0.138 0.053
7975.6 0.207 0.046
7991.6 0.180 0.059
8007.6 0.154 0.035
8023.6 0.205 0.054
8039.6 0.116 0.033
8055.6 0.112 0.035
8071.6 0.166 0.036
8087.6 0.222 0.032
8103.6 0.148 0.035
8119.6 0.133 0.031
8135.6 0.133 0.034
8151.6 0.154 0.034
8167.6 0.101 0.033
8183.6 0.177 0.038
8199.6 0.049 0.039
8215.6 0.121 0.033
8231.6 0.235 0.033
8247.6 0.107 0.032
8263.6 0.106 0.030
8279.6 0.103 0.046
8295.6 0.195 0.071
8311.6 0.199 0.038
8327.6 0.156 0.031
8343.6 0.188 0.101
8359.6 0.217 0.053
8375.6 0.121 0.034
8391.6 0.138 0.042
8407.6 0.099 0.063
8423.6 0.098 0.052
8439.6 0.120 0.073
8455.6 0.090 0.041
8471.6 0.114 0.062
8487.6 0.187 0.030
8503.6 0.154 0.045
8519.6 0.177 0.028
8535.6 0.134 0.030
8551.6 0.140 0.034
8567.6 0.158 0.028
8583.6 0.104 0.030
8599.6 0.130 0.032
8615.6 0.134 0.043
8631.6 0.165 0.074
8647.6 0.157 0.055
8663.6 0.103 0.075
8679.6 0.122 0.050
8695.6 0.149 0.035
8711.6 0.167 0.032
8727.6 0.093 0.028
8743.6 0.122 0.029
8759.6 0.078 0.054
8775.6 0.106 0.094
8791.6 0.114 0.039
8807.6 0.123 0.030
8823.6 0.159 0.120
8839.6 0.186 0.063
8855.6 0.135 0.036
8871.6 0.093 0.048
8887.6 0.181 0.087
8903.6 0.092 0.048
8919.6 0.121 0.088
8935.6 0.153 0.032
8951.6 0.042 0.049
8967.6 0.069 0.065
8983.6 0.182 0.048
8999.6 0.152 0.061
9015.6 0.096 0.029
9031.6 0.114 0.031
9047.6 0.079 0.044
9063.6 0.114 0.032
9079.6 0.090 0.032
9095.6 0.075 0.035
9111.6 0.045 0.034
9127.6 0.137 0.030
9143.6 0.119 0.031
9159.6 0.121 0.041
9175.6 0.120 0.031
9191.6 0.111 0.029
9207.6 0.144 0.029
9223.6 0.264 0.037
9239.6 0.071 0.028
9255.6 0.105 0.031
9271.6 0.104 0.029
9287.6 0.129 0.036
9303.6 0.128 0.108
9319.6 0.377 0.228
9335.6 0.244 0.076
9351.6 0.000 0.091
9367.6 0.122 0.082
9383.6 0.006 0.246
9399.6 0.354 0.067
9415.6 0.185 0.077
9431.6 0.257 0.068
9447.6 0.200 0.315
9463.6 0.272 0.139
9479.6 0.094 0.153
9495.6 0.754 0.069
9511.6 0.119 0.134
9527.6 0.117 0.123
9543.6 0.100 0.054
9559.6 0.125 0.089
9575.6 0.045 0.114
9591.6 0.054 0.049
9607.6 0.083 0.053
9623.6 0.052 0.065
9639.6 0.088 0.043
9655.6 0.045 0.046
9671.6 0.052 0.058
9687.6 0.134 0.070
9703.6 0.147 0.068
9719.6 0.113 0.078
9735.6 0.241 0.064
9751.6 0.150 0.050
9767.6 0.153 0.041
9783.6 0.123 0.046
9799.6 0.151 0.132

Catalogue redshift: 0.90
